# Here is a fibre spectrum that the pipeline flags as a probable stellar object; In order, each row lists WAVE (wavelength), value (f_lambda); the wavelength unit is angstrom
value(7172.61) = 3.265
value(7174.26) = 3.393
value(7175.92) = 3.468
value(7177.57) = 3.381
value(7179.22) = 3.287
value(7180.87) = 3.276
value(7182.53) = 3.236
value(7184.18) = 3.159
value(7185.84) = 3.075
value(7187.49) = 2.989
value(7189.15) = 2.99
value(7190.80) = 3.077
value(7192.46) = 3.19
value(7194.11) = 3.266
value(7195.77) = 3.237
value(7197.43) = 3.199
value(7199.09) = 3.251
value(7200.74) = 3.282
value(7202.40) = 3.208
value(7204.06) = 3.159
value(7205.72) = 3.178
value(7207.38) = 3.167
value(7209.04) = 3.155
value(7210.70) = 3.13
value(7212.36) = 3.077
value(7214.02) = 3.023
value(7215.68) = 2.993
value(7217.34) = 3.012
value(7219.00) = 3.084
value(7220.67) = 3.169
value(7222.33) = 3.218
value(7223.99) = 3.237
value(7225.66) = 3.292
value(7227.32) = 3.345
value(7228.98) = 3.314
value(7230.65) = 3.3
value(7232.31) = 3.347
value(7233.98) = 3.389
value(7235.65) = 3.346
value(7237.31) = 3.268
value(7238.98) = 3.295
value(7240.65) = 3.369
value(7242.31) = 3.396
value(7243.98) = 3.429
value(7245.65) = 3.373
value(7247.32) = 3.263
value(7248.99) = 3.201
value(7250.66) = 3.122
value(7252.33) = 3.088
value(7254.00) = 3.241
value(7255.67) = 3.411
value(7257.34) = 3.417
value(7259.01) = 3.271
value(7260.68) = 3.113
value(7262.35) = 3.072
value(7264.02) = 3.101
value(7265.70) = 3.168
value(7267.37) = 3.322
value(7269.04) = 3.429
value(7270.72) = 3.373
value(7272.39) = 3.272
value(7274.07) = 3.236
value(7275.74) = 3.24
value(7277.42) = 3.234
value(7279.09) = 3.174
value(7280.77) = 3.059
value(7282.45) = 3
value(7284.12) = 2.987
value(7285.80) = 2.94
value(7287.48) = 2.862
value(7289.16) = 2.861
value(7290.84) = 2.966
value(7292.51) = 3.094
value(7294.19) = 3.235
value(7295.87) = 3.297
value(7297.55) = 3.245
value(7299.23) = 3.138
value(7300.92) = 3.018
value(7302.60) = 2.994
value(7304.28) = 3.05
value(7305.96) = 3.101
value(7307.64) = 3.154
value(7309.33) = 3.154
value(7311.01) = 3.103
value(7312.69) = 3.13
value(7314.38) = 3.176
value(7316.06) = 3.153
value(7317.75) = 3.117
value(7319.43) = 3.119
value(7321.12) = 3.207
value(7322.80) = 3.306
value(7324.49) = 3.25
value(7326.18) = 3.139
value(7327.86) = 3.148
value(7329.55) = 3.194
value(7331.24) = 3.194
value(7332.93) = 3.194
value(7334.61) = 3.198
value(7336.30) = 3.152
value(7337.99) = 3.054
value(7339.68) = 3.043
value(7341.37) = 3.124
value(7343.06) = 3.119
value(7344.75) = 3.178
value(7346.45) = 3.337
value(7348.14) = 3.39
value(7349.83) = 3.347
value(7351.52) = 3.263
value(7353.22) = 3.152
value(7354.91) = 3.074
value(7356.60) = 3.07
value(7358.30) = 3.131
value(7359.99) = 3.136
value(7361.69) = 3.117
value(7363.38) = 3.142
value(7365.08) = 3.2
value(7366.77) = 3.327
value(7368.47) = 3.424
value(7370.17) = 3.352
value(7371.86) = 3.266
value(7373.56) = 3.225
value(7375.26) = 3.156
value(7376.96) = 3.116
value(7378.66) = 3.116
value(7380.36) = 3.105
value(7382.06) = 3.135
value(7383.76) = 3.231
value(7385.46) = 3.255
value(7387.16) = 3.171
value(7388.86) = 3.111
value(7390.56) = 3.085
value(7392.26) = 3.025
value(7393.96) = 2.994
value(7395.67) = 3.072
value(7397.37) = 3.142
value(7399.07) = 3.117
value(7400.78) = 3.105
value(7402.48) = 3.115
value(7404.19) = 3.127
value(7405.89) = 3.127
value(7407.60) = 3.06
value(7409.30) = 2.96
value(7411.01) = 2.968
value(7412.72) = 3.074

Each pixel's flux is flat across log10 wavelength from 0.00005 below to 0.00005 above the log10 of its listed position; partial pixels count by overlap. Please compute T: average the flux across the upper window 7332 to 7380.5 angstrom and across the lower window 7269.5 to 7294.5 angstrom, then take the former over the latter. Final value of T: 1.03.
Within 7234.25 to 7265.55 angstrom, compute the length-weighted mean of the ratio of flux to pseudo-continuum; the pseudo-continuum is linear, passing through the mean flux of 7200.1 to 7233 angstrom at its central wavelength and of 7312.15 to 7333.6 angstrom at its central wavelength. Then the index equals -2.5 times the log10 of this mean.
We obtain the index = -0.03 mag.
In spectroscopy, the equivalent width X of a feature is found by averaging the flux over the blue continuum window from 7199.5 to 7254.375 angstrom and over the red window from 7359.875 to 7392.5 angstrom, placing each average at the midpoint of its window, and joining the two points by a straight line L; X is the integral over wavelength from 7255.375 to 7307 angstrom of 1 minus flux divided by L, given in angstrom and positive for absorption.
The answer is 1.0 angstrom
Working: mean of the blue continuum 3.23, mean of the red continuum 3.19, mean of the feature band 3.15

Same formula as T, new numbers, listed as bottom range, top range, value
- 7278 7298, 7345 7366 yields 1.04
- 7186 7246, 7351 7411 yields 0.98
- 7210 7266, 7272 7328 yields 0.97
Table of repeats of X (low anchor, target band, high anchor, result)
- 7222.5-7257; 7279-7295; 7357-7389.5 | 1.2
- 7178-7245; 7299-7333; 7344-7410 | 0.4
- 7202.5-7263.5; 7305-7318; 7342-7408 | 0.2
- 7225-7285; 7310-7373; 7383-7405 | -0.4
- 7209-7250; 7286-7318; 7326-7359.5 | 1.1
